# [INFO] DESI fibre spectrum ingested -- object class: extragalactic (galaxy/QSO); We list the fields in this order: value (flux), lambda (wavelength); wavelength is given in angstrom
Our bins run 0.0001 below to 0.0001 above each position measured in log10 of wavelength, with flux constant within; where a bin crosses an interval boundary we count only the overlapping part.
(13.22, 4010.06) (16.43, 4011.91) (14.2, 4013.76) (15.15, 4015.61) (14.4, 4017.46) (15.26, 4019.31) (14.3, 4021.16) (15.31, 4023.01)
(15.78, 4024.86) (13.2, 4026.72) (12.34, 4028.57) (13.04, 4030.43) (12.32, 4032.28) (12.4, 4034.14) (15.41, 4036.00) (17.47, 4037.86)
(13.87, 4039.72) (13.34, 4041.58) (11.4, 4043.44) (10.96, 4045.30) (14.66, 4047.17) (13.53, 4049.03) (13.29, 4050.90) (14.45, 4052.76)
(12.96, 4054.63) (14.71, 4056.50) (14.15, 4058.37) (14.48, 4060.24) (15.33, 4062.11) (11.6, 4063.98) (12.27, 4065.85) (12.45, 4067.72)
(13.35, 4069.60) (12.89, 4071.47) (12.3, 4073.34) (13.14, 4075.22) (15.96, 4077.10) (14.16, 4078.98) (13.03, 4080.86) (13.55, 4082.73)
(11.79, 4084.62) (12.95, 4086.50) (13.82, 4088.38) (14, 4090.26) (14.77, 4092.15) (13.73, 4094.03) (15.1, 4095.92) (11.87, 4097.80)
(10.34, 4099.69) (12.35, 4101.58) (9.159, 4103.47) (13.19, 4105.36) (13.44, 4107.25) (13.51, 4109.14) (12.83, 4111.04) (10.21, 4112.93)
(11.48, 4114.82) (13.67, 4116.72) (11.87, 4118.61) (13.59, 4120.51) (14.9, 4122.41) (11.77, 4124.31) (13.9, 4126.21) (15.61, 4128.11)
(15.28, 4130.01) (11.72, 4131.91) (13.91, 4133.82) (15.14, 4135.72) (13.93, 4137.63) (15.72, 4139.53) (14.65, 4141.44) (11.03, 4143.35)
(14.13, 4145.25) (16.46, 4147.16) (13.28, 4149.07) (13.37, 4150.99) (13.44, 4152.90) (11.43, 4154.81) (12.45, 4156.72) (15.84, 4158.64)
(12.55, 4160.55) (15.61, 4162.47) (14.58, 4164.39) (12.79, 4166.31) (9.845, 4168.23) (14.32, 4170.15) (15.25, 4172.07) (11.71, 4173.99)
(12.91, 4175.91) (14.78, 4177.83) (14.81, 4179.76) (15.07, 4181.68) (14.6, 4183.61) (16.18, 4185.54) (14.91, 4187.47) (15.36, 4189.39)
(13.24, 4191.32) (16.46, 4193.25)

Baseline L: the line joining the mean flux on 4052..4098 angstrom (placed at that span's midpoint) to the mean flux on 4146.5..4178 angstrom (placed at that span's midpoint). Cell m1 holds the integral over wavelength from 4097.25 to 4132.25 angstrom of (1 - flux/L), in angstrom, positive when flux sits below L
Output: 2.19 angstrom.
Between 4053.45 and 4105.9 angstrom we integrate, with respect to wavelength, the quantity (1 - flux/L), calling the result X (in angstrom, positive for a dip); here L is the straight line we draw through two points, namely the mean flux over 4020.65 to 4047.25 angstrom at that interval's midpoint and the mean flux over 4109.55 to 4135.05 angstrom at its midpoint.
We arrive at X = 0.85 angstrom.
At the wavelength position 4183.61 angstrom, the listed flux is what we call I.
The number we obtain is 14.6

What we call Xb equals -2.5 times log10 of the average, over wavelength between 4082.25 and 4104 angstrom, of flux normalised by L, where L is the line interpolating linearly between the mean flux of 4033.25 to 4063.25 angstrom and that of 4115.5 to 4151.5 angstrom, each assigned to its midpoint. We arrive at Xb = 0.09 mag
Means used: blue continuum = 13.9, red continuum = 13.9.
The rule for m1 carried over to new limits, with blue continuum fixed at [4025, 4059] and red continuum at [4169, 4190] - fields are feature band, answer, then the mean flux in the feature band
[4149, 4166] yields 0.9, 13.6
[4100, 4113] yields 1.7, 12.1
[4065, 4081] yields 0.6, 13.3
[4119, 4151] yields 0.4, 14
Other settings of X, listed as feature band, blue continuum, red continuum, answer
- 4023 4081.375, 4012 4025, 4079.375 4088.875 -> 1.6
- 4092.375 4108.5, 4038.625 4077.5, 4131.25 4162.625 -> 1.2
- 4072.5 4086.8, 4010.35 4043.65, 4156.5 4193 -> 0.8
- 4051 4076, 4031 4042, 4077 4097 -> 1.0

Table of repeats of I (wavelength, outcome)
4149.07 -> 13.28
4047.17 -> 14.66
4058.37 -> 14.15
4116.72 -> 13.67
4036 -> 15.41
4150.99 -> 13.37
